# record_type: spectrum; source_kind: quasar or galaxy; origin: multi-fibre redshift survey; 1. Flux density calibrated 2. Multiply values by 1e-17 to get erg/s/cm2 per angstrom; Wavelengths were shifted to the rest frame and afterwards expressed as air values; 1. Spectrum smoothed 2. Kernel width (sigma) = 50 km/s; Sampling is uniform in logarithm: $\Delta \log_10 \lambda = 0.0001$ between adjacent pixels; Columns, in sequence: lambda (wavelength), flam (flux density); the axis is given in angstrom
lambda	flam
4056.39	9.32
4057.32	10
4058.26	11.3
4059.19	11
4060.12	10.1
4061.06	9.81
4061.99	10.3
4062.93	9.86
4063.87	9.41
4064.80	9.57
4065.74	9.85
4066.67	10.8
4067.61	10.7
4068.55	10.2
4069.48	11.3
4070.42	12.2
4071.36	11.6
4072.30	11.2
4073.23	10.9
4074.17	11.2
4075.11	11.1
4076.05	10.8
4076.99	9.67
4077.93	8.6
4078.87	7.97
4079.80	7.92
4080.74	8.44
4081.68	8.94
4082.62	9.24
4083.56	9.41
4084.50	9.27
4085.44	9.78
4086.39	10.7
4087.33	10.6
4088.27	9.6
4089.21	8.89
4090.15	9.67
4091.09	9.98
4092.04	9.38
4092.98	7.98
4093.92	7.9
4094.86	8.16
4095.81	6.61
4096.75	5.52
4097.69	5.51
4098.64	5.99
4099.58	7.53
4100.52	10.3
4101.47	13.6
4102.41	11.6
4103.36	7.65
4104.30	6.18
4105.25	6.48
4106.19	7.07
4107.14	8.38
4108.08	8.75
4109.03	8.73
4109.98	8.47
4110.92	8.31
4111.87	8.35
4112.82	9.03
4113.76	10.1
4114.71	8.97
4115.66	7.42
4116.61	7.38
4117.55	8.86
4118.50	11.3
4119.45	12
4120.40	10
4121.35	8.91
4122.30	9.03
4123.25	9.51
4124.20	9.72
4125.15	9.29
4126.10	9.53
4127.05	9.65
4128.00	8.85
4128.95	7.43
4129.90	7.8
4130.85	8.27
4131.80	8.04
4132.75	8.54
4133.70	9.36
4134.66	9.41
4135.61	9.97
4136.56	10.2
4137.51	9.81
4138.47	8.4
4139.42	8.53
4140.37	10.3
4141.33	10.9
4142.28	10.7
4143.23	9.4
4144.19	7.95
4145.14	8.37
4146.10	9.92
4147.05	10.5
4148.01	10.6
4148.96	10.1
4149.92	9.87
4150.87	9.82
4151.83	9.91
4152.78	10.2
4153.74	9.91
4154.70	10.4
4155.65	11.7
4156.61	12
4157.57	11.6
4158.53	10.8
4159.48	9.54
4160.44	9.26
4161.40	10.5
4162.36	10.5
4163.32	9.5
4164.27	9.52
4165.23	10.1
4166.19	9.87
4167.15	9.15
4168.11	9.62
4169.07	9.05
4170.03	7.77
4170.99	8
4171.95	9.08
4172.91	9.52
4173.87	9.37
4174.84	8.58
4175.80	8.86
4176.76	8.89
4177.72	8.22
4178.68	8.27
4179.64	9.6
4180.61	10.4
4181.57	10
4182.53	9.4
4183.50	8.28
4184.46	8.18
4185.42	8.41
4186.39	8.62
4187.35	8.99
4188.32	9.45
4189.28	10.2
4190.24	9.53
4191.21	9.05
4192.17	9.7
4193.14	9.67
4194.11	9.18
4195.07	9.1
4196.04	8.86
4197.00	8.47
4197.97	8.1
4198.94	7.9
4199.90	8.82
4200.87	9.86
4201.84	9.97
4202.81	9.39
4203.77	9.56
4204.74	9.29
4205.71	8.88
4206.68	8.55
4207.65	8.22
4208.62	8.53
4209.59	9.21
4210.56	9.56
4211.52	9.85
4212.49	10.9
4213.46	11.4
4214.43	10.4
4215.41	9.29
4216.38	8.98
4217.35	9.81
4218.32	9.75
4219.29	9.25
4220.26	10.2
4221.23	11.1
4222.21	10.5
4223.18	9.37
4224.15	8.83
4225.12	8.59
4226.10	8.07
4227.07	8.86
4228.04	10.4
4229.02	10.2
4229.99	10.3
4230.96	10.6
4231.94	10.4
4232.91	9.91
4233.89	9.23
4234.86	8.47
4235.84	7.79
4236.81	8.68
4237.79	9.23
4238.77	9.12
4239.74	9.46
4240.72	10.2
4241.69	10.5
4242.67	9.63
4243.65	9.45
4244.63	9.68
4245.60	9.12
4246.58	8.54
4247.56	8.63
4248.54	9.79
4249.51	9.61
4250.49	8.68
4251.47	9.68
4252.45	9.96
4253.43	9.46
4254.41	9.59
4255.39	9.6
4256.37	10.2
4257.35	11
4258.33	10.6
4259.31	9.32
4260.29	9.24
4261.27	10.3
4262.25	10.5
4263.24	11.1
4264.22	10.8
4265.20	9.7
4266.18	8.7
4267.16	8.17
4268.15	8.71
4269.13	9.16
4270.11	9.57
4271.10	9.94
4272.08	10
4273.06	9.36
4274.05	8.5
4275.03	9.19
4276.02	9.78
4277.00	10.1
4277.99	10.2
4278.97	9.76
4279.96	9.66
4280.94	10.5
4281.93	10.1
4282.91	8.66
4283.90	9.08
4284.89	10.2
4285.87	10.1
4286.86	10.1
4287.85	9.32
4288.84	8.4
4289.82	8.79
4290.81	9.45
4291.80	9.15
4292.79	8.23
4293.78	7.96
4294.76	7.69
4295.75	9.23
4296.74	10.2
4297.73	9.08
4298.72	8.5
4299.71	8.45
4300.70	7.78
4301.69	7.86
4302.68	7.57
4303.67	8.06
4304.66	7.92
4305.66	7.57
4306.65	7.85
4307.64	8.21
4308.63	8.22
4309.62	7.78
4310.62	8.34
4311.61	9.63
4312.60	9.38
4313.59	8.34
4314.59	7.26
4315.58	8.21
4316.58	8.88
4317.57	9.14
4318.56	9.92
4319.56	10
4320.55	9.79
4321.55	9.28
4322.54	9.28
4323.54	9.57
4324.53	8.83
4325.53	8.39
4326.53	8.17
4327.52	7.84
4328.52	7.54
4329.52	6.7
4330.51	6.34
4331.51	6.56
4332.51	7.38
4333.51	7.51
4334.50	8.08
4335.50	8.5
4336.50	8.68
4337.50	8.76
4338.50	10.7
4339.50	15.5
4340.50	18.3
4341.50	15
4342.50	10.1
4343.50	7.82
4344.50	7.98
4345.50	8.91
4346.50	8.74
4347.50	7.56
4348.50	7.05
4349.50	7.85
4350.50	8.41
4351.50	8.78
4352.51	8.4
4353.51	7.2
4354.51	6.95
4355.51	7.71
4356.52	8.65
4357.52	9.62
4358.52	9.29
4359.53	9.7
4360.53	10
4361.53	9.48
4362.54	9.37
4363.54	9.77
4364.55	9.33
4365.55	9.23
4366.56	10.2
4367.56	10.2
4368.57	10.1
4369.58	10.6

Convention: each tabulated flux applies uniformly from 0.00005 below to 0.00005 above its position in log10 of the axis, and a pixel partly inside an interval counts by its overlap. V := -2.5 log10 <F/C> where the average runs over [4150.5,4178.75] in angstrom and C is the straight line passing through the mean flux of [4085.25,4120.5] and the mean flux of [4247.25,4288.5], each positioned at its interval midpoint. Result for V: -0.07 mag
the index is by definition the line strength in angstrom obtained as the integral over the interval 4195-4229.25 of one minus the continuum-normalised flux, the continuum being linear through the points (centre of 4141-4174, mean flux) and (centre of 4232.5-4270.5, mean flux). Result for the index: 1.0 angstrom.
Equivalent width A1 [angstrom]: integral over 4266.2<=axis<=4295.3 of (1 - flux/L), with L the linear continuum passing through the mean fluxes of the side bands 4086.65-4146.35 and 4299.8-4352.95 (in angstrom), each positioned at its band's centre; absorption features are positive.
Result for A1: -1.58 angstrom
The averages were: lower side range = 8.89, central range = 9.29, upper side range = 8.79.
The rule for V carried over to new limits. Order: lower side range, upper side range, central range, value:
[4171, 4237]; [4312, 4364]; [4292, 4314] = 0.087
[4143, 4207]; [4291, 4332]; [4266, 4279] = -0.080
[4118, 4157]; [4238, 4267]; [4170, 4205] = 0.072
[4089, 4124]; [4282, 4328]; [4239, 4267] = -0.119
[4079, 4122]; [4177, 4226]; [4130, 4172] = -0.076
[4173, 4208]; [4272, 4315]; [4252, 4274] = -0.094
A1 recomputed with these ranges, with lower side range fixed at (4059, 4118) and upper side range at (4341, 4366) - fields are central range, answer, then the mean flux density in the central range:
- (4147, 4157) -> -1.42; 10.4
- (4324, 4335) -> 1.68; 7.59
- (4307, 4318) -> 0.60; 8.48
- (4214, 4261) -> -2.73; 9.57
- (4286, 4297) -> 0.02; 8.97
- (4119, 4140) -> -0.07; 9.2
